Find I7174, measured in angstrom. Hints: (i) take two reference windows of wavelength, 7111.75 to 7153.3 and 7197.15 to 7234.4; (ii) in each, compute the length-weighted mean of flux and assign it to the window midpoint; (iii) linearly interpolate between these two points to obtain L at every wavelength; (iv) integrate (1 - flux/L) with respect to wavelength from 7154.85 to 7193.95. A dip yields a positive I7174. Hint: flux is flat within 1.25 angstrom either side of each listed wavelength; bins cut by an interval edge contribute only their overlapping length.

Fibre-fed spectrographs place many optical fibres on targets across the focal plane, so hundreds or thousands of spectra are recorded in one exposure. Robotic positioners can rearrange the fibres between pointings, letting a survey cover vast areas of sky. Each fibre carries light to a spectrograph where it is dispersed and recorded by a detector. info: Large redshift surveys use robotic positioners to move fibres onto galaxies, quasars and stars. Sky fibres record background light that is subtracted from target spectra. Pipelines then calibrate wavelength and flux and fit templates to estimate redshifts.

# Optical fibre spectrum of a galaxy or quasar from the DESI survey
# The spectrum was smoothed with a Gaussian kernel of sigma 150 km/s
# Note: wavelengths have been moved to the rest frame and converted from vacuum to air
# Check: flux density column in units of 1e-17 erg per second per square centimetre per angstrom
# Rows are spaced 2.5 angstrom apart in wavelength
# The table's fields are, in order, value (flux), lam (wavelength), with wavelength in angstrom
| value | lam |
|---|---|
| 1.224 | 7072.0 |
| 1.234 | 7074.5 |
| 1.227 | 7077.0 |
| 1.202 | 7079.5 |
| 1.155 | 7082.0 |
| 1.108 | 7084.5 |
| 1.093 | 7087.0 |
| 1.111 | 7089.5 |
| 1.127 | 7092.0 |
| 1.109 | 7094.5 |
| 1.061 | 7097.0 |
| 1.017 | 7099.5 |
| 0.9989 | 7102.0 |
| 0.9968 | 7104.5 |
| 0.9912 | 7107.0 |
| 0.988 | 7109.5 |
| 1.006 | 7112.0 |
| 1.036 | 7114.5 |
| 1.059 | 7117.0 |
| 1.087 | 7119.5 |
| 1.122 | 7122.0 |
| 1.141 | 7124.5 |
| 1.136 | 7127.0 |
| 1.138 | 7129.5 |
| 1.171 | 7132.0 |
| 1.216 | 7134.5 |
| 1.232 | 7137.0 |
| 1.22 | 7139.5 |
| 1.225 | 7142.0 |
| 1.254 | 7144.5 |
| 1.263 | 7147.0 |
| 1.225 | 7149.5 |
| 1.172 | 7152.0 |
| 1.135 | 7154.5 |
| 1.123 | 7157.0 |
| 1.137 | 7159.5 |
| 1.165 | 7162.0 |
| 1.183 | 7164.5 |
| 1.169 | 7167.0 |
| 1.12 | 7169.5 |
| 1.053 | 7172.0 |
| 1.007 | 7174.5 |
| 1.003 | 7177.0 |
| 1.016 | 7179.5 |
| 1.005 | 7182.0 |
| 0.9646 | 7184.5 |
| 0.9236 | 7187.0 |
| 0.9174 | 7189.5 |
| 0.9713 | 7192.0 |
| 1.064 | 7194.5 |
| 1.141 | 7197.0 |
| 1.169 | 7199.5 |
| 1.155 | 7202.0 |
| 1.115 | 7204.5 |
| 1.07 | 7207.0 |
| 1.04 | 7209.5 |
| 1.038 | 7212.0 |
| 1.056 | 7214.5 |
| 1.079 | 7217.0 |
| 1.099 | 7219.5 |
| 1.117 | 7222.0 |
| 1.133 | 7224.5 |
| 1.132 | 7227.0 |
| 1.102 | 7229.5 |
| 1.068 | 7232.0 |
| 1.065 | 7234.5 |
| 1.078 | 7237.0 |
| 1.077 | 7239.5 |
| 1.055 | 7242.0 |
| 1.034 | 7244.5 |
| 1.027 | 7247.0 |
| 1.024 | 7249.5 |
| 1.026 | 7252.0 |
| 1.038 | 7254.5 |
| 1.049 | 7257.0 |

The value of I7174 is 2.7 angstrom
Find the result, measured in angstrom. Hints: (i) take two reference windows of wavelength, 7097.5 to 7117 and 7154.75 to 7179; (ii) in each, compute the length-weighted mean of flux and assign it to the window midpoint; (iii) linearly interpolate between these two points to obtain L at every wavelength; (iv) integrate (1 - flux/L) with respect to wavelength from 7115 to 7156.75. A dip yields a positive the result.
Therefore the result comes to -4.54 angstrom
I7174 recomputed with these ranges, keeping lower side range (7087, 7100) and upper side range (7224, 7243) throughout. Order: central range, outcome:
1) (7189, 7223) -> 0.35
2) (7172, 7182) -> 0.69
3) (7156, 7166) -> -0.59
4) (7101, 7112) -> 0.95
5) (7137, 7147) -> -1.36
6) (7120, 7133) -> -0.58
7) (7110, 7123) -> 0.39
